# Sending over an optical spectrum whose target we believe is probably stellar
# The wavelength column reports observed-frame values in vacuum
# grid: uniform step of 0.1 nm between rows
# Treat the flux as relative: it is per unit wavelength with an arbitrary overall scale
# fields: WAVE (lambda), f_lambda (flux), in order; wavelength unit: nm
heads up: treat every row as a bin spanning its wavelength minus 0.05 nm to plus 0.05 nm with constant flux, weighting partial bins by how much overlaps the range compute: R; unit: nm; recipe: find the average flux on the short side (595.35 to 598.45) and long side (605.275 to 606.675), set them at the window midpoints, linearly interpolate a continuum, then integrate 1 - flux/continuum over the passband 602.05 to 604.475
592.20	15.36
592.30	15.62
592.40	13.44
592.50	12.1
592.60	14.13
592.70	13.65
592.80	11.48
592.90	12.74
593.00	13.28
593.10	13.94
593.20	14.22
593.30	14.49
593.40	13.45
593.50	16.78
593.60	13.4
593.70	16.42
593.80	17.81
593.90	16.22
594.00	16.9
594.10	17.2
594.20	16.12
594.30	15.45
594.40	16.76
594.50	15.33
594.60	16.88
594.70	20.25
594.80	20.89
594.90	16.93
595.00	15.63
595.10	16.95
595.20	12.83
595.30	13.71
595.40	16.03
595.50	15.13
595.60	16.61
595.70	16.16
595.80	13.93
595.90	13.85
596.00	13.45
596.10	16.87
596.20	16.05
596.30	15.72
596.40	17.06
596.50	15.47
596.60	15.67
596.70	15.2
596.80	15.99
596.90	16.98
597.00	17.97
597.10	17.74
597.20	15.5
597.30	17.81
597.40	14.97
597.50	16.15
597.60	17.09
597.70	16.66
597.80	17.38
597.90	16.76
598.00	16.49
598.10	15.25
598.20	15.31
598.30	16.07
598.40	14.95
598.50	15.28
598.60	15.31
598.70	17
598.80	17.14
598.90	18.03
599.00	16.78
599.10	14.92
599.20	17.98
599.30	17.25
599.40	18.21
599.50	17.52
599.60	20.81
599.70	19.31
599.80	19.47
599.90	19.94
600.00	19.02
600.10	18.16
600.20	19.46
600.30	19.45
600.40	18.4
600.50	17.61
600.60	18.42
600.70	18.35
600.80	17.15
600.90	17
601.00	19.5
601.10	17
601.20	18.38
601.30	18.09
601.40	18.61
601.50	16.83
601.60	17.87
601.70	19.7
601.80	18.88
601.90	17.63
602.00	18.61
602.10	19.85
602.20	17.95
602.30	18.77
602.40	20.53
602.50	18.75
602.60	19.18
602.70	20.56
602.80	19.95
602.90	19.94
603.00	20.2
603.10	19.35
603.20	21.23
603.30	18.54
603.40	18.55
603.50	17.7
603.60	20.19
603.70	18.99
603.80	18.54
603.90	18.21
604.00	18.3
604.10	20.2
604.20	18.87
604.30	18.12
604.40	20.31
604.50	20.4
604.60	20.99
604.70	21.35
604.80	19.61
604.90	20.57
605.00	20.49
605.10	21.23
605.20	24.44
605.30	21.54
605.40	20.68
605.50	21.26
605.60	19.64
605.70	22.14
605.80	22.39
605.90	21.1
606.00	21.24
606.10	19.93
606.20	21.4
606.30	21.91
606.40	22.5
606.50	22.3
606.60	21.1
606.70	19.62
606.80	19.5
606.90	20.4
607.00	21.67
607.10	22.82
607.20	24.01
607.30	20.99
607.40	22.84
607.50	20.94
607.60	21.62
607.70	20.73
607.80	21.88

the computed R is 0.05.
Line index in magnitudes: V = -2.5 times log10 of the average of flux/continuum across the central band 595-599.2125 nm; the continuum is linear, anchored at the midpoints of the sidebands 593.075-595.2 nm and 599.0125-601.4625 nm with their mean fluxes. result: 0.08 mag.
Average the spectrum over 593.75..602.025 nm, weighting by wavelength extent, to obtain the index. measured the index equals 17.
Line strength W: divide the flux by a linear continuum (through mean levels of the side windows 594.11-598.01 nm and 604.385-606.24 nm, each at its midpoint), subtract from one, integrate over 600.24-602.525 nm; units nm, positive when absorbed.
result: 0.07 nm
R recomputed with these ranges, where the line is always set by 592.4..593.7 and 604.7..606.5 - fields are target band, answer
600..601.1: -0.003 nm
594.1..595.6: -0.159 nm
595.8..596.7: 0.015 nm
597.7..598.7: 0.052 nm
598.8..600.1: -0.045 nm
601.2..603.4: 0.031 nm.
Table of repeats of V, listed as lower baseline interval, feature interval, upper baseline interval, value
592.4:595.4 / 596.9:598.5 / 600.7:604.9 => 0.035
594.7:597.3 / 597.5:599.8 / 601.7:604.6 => 0.021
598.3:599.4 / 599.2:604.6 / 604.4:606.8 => -0.017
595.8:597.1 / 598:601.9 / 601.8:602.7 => 0.002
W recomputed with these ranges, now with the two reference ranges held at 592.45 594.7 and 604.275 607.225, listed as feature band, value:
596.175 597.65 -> 0.03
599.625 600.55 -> -0.04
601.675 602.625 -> 0.02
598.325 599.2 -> 0.07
